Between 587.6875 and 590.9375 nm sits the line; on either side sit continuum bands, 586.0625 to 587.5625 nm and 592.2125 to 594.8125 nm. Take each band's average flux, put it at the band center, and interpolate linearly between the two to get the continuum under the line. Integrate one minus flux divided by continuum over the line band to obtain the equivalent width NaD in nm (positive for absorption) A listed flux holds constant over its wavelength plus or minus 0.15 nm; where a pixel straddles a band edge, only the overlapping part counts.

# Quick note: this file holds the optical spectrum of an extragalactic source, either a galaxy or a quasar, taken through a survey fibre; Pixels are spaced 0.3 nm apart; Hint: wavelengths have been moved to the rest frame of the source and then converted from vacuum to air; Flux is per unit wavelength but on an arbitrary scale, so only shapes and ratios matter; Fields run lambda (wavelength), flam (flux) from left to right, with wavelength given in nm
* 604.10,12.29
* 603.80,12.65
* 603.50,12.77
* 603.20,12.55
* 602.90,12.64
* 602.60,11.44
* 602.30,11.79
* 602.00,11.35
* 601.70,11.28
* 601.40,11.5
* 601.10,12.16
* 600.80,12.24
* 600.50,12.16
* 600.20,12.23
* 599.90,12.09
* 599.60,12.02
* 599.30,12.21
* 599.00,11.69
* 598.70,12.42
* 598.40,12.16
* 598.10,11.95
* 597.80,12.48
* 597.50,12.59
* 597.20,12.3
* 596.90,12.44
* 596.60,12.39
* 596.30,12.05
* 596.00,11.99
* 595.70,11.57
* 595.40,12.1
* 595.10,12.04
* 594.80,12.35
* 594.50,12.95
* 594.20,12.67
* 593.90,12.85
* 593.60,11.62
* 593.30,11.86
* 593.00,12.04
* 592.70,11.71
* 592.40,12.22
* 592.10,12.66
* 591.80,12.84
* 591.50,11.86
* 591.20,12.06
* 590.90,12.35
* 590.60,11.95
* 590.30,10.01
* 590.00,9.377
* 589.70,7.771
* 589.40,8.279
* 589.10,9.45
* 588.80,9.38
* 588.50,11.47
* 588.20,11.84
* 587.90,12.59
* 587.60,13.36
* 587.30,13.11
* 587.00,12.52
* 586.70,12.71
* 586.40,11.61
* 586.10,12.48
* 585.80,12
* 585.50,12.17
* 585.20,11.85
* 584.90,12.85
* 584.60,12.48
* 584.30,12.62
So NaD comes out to 0.53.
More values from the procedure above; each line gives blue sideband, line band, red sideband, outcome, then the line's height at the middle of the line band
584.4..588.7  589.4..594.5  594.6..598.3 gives 0.29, 12.3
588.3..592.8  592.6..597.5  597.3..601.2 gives -0.27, 11.6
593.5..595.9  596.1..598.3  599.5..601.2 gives -0.01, 12.2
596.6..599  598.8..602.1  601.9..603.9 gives 0.09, 12.2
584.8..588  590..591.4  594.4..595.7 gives 0.11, 12.4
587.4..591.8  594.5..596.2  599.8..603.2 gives -0.10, 11.4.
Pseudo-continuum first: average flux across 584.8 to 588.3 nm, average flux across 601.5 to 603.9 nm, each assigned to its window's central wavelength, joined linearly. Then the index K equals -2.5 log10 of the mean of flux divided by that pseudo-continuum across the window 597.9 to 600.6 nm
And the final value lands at 0.001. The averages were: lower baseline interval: 12.4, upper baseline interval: 12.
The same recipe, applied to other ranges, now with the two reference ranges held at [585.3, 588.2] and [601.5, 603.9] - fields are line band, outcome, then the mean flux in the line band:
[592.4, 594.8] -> 0.00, 12.2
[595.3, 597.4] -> 0.01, 12.1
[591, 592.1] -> 0.00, 12.3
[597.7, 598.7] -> -0.01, 12.2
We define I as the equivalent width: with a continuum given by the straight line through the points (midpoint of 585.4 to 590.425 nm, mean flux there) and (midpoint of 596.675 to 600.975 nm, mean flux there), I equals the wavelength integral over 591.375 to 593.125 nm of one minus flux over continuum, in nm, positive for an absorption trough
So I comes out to -0.10 nm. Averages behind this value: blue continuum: 11.2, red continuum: 12.2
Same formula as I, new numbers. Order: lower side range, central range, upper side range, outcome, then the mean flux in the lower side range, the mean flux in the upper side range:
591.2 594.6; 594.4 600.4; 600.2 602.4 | -0.08 nm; 12.3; 11.8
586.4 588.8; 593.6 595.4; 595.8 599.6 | -0.03 nm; 12.3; 12.2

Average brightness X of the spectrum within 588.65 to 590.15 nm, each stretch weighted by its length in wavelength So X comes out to 8.85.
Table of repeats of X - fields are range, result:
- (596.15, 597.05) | 12.3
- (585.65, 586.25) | 12.2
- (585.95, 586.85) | 12.3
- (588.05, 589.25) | 10.5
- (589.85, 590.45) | 9.69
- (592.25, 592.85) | 12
